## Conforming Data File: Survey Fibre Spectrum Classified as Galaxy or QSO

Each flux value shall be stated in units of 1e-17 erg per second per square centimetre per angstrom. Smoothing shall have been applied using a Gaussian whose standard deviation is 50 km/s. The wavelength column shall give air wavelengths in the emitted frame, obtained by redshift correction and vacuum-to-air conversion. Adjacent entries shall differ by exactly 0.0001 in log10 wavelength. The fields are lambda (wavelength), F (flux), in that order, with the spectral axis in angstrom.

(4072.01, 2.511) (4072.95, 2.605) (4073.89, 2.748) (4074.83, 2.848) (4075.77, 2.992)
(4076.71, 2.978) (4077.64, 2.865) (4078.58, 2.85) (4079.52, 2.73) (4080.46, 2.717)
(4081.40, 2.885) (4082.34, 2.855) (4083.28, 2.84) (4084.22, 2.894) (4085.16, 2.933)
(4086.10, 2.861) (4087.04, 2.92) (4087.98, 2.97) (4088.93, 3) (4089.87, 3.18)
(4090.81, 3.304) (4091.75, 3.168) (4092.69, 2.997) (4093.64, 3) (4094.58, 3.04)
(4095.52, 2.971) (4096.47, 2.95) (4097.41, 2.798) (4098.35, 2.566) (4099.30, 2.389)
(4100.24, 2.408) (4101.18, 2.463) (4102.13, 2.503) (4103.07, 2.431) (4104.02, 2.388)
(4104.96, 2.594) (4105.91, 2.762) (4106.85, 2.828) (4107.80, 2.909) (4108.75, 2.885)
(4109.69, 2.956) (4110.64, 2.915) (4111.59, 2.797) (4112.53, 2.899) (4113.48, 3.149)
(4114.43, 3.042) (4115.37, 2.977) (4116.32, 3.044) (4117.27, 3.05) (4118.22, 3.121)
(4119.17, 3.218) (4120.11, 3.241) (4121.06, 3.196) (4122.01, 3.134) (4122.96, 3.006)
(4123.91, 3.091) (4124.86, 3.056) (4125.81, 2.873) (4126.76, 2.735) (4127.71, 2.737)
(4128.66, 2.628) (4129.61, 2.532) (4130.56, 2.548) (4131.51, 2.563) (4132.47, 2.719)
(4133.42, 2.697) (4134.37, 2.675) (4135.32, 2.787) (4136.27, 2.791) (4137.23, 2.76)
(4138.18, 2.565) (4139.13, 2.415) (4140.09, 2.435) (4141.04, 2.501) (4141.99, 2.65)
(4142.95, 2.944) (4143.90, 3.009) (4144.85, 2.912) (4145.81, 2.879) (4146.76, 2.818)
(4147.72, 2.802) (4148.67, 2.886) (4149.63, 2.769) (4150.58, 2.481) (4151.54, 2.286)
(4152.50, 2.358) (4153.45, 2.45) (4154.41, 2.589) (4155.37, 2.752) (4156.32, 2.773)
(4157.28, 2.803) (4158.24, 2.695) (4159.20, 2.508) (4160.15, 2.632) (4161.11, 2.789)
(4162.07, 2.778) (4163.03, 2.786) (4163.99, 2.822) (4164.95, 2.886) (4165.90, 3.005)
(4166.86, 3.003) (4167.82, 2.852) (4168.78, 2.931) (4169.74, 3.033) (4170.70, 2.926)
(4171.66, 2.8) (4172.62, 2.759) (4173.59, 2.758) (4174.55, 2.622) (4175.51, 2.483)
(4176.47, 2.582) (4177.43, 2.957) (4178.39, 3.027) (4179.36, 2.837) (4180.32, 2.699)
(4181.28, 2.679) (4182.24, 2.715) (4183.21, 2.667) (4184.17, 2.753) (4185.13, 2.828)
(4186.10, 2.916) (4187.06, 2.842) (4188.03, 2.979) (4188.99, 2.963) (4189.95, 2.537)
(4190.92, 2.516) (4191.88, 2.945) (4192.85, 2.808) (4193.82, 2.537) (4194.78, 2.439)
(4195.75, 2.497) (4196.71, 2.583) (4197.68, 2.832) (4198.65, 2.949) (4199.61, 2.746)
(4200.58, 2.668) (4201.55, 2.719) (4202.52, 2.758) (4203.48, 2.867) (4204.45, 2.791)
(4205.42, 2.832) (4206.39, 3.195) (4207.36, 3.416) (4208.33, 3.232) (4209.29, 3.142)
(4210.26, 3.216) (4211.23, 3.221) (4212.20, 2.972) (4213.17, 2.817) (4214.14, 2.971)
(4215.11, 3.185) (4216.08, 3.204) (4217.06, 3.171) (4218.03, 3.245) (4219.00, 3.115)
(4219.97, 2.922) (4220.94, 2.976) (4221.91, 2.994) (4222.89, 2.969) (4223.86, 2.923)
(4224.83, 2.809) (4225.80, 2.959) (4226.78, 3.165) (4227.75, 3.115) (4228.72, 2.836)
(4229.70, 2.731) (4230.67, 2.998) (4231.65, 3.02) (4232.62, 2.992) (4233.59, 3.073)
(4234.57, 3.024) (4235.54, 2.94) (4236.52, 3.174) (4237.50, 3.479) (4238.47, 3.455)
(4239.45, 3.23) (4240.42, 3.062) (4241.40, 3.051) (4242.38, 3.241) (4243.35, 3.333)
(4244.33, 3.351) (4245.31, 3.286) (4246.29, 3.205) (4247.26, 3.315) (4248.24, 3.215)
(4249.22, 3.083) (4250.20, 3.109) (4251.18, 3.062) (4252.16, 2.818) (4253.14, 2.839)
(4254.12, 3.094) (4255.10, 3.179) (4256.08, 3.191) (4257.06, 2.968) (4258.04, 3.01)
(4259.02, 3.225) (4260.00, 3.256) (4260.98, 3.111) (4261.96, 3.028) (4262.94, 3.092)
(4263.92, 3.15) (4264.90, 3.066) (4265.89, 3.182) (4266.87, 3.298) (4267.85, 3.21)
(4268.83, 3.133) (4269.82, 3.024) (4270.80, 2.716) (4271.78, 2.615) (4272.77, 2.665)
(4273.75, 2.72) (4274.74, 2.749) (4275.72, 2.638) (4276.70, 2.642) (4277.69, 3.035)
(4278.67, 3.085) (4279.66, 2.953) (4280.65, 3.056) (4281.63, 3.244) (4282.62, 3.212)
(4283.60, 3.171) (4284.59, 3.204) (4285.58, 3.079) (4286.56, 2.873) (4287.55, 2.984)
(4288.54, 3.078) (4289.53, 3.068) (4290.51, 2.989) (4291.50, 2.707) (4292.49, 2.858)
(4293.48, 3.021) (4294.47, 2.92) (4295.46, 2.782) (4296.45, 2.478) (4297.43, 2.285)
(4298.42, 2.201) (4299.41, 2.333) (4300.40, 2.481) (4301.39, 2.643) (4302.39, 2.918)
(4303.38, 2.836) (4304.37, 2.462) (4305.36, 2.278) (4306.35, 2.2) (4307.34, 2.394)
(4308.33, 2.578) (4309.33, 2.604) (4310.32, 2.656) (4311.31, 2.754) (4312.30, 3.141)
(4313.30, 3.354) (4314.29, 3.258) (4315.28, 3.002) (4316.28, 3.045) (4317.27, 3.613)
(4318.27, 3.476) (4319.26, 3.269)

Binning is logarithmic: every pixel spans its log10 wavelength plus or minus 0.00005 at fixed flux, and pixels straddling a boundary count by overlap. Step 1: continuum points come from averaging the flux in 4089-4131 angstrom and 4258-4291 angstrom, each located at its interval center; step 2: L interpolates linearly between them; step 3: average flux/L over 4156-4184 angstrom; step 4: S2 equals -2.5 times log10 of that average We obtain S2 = 0.05 mag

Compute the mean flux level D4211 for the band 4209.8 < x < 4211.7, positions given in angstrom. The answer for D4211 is 3.22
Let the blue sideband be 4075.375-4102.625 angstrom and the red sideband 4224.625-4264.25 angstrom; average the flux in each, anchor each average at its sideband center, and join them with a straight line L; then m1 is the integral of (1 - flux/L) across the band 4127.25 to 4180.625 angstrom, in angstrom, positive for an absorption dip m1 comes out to 4.3 angstrom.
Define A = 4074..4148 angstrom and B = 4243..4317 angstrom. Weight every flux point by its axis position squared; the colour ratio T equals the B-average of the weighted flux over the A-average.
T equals 1.1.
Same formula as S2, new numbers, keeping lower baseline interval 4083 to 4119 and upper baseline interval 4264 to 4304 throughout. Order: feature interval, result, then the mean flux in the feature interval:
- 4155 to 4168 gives 0.031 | 2.79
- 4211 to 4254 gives -0.075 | 3.08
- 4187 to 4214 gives 0.006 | 2.86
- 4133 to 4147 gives 0.058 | 2.72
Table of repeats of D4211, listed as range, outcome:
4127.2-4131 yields 2.61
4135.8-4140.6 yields 2.59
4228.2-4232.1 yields 2.89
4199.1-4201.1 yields 2.71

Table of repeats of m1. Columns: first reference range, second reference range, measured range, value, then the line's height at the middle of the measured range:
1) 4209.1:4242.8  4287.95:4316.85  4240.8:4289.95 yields -2.72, 2.9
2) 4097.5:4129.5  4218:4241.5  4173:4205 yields 2.51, 2.98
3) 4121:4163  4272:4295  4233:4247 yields -1.59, 2.88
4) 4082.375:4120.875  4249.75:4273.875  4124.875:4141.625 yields 1.49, 2.92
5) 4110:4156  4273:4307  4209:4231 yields -1.80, 2.8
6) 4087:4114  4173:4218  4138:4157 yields 1.17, 2.84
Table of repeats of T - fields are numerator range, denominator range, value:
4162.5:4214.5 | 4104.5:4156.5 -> 1.04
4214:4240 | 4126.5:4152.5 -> 1.19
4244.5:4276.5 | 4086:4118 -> 1.15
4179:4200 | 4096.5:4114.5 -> 1.05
